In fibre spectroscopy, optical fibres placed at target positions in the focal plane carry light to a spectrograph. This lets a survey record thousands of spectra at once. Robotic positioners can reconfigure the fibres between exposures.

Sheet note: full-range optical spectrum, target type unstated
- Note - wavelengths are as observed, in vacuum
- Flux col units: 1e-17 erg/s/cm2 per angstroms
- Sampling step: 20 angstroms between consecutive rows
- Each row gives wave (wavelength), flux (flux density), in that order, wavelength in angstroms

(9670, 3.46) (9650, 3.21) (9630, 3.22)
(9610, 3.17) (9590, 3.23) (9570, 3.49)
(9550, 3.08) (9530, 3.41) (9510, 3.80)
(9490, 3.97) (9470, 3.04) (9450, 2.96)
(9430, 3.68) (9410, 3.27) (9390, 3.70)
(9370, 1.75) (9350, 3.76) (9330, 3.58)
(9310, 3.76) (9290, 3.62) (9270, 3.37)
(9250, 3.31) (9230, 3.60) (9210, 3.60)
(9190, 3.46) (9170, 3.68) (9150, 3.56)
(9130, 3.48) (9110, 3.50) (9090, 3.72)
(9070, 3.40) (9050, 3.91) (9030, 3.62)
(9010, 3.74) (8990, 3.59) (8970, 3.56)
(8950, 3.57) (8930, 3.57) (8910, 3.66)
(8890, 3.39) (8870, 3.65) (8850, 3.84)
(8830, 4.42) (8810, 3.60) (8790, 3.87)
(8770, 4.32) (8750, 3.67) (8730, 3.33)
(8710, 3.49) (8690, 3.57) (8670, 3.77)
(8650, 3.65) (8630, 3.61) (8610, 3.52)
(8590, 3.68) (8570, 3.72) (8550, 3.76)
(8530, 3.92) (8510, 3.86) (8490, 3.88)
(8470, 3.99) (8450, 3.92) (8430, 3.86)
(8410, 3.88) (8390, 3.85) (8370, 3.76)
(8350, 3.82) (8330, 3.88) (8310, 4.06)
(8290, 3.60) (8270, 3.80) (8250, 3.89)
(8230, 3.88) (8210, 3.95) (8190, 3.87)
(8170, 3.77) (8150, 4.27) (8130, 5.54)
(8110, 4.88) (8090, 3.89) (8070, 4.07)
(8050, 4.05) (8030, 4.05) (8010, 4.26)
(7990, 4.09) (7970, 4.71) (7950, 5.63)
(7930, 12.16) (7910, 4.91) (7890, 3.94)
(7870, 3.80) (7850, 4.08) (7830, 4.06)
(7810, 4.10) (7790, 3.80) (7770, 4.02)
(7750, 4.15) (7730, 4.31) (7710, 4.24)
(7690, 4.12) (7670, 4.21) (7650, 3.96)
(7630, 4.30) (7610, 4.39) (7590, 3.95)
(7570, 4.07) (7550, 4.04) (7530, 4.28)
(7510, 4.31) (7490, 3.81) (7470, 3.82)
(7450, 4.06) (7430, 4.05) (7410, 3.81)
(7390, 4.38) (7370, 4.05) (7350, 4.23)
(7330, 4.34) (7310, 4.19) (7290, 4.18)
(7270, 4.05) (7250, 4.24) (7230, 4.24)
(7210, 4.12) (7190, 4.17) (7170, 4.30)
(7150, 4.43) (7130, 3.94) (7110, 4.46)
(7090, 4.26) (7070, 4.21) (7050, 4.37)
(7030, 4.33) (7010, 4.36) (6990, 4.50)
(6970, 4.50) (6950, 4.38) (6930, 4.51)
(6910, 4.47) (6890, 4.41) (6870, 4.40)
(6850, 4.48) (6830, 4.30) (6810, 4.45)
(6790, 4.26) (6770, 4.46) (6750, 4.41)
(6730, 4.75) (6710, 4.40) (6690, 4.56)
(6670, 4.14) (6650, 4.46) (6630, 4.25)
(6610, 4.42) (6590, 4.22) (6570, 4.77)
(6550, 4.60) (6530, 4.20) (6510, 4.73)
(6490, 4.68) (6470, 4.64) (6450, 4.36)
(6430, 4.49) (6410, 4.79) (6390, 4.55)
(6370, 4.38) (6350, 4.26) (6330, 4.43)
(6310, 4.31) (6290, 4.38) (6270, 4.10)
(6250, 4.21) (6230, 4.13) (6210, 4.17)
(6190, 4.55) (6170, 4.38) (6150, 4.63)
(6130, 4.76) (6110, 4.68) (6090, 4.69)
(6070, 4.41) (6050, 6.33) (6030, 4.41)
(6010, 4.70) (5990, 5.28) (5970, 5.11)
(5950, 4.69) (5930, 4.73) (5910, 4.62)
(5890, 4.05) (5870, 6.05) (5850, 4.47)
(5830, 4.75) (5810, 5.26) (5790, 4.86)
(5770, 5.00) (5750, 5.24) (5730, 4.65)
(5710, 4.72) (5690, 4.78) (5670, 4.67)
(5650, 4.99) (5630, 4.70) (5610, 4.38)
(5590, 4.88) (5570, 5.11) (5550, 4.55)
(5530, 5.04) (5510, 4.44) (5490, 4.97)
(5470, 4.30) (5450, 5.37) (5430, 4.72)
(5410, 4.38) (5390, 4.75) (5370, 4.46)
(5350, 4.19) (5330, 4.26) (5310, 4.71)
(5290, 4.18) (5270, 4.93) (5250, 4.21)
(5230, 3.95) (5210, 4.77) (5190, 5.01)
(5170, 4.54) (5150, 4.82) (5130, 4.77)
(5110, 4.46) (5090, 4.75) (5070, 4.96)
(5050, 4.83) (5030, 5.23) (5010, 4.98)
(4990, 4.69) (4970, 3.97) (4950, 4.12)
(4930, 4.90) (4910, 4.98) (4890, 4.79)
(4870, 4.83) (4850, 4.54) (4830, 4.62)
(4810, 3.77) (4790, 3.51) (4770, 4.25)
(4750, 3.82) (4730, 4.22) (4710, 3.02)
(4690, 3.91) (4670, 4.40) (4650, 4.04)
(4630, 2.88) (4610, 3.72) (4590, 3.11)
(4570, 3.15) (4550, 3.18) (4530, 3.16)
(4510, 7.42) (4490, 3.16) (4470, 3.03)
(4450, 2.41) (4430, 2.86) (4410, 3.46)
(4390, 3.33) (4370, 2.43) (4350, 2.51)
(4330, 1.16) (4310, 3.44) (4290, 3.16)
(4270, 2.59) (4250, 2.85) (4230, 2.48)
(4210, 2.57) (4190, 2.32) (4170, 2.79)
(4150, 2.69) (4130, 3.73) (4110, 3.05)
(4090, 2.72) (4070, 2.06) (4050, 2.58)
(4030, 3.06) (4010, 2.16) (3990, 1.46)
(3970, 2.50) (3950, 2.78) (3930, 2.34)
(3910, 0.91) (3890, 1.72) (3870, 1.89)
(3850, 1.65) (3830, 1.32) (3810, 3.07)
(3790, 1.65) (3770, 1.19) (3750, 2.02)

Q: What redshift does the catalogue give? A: 0.21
